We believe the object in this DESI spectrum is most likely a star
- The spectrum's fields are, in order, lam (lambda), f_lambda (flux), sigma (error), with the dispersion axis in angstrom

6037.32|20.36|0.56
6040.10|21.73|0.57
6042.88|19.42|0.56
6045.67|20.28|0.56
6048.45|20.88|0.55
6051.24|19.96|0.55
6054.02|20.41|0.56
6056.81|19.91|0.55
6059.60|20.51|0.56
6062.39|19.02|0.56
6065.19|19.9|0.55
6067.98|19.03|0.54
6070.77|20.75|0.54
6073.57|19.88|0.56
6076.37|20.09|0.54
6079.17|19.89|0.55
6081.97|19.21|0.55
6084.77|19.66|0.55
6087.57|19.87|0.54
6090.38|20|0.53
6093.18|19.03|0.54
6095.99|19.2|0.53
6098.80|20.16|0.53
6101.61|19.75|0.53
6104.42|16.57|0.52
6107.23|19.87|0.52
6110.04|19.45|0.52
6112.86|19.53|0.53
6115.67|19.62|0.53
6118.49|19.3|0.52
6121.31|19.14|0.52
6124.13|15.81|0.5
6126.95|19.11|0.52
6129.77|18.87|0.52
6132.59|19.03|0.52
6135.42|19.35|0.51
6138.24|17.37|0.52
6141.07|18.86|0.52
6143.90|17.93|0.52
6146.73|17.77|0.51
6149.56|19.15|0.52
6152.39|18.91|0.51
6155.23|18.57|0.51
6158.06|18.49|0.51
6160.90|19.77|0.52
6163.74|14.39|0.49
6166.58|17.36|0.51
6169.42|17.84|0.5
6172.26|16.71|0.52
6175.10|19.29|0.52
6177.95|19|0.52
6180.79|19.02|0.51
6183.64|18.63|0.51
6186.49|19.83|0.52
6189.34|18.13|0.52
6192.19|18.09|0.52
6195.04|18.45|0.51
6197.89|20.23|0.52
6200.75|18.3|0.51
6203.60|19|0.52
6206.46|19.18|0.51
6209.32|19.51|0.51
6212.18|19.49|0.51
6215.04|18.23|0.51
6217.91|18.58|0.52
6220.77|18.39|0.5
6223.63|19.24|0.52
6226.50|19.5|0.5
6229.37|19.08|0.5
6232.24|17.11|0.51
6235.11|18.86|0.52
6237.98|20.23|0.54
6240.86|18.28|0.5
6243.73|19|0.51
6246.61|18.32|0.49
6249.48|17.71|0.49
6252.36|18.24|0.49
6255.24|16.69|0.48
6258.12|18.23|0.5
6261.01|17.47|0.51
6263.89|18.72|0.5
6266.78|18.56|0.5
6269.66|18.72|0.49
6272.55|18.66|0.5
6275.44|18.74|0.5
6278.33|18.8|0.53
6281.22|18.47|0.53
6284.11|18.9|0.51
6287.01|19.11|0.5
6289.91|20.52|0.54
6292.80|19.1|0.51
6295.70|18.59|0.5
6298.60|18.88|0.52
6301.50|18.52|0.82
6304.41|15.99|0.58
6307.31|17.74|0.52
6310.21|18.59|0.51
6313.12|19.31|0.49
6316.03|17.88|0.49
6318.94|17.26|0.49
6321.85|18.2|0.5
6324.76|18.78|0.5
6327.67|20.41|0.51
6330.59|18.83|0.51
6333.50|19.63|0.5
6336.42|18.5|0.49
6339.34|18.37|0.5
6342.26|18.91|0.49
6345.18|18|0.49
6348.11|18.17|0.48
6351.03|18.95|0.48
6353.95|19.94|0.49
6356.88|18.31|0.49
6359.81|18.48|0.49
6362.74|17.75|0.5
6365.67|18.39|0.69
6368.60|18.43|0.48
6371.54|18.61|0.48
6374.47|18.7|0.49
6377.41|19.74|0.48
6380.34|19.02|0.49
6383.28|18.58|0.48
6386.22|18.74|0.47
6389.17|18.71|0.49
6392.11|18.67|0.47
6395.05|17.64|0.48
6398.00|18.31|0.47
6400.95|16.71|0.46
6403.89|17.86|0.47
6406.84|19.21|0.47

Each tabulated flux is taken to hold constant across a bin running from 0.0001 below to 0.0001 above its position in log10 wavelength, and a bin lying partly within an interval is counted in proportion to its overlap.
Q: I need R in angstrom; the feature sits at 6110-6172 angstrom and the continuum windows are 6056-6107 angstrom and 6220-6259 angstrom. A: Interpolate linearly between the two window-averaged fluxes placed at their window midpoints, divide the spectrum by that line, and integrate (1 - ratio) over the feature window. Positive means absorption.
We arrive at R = 2.6 angstrom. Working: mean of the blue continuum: 19.6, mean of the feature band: 18.4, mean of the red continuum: 18.5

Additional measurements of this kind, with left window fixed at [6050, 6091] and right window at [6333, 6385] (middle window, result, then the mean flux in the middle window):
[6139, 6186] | 3.0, 18.2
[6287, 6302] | -0.2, 19.2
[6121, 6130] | 0.7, 18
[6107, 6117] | 0.1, 19.6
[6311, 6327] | 0.4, 18.4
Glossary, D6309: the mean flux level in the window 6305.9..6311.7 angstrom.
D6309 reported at 18.2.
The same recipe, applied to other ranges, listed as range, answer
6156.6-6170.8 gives 17.6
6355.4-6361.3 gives 18.4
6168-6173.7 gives 17.3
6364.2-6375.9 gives 18.5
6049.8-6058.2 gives 20.1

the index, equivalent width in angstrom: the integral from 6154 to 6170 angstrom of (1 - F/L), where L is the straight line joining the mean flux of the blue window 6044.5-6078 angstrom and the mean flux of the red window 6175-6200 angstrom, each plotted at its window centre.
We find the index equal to 1.2 angstrom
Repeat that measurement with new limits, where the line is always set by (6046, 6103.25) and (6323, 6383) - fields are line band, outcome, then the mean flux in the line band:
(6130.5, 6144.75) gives 0.77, 18.5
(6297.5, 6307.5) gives 0.65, 17.7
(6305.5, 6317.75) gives 0.43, 18.3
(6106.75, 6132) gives 0.96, 18.9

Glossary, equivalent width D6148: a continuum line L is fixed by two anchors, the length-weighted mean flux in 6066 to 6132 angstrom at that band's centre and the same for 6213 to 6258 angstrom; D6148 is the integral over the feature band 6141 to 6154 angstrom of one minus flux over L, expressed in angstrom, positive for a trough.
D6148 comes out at 0.4 angstrom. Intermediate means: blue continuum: 19.3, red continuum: 18.5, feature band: 18.5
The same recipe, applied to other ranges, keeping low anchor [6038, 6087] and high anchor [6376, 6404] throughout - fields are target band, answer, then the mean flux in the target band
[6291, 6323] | 1.1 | 18.2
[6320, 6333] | -0.2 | 19.1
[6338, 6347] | 0.1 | 18.4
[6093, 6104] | 0.3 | 19.3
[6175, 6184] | 0.2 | 19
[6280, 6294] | -0.2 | 19.2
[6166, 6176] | 0.9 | 17.8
